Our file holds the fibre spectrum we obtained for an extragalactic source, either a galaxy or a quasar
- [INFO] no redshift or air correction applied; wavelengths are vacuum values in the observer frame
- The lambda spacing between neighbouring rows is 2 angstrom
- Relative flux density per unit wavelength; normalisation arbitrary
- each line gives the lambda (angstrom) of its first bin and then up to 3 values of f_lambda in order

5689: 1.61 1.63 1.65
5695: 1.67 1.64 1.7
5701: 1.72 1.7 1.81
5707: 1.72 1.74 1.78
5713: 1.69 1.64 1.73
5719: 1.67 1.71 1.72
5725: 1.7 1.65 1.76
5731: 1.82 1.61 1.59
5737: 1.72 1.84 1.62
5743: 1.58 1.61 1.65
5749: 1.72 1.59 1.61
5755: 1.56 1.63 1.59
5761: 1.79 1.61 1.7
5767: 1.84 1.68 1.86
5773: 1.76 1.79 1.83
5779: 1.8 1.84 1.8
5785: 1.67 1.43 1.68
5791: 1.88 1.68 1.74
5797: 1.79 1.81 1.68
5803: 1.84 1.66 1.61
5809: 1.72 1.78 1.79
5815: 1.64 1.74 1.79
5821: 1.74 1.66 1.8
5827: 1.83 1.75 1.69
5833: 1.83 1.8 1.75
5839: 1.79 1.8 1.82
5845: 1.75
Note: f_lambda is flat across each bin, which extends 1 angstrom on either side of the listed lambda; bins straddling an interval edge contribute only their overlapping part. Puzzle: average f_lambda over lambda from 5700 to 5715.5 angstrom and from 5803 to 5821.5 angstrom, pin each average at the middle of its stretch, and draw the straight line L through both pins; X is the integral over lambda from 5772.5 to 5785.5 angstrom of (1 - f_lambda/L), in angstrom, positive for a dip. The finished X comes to -0.5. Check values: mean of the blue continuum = 1.73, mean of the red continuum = 1.72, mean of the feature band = 1.79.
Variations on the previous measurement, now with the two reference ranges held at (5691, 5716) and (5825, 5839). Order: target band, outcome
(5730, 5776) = 1.2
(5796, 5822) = 0.4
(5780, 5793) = 0.3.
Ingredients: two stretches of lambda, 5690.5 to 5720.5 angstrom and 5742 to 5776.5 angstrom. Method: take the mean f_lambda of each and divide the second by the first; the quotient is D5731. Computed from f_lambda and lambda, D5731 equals 1.0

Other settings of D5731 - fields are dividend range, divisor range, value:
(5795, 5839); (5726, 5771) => 1.04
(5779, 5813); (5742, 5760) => 1.07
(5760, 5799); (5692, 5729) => 1.03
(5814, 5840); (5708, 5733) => 1.02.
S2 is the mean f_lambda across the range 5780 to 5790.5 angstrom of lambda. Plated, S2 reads 1.69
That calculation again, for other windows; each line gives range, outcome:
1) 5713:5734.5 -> 1.7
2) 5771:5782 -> 1.81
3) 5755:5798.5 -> 1.73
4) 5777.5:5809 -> 1.73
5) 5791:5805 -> 1.76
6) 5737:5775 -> 1.68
